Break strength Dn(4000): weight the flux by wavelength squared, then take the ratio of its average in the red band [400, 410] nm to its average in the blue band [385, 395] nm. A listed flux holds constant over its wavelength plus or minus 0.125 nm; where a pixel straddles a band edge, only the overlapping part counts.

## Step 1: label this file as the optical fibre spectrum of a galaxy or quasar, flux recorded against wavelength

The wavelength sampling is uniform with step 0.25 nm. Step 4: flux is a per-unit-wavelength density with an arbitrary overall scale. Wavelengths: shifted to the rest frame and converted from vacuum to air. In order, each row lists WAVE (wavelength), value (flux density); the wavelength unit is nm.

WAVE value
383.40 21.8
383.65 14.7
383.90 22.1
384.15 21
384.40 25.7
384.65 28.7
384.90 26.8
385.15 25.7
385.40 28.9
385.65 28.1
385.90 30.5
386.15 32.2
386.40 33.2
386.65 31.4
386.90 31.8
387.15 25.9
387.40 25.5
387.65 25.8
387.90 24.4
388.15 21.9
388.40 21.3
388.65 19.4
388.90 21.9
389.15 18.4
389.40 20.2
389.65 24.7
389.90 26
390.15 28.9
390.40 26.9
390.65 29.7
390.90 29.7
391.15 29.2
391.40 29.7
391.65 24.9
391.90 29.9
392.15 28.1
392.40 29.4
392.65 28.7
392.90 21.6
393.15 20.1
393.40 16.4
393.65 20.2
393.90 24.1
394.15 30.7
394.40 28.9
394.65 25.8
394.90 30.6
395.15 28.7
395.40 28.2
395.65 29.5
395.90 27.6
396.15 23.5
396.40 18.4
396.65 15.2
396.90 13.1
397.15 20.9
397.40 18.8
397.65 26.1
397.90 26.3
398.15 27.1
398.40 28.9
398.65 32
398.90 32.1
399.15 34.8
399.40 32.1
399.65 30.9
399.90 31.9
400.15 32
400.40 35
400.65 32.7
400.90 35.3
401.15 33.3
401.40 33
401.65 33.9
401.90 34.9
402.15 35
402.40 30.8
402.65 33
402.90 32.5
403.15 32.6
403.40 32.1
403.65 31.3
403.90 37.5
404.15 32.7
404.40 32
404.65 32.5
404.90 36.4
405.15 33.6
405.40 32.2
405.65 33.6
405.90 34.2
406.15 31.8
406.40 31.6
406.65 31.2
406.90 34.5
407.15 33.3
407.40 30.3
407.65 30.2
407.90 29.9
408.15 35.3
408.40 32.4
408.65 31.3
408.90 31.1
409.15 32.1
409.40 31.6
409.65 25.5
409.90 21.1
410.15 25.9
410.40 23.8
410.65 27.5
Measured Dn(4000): 1.33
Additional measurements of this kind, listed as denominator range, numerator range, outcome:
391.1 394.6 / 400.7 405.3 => 1.37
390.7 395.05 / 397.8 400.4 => 1.21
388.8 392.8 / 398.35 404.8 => 1.30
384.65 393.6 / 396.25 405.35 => 1.23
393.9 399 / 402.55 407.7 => 1.34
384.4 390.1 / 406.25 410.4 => 1.29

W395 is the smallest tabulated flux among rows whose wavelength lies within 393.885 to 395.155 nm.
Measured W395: 24.1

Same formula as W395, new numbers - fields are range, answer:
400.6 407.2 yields 30.8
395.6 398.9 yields 13.1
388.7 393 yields 18.4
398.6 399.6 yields 32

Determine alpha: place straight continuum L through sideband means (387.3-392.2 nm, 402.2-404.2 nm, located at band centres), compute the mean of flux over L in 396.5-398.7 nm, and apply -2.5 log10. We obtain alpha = 0.29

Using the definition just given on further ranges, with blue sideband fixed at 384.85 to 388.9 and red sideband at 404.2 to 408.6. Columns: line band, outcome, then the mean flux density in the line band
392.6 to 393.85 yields 0.335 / 21.1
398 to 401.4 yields -0.051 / 32.1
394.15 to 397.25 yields 0.200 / 24.5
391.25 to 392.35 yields 0.003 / 28.3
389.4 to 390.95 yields 0.037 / 27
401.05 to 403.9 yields -0.056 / 33.1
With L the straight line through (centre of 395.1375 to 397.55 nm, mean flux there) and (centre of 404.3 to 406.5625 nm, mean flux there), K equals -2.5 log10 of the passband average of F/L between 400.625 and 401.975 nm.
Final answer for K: -0.20 mag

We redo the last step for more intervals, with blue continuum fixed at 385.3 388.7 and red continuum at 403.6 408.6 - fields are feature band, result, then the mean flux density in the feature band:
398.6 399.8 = -0.05 mag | 32.4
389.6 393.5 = 0.08 mag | 26.6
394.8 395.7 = 0.02 mag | 29.2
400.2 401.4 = -0.08 mag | 33.8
